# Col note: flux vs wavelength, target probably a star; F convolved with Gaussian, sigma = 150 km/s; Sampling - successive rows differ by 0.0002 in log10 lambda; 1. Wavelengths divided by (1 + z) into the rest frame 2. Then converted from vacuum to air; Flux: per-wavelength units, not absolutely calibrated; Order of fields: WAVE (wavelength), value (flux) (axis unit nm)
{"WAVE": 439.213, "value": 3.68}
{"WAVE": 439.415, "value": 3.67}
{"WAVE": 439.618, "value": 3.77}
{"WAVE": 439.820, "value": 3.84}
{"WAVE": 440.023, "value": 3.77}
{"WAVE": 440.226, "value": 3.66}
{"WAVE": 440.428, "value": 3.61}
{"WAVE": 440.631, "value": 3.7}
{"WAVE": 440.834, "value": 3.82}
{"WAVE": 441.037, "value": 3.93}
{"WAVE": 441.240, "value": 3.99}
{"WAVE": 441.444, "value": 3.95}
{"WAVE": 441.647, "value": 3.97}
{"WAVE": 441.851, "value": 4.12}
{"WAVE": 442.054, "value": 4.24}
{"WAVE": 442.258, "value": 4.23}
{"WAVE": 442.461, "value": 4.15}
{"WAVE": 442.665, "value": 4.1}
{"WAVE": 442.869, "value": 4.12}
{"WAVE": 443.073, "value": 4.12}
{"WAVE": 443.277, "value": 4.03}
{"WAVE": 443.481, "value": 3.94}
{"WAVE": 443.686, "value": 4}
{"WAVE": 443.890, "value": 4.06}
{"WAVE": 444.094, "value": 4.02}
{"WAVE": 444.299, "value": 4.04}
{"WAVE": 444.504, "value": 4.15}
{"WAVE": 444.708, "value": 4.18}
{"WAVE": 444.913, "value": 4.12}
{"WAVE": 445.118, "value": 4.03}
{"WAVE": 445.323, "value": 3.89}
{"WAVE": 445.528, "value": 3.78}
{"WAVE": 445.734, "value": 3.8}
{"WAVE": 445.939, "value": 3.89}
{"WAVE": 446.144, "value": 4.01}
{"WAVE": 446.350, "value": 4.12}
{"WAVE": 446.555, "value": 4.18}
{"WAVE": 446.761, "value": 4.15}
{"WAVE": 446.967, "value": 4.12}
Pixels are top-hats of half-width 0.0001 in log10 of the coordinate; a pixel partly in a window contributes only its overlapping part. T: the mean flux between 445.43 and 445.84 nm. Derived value 3.79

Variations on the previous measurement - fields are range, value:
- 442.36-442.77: 4.12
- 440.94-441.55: 3.96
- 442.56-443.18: 4.11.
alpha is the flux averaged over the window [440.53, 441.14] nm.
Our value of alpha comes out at 3.82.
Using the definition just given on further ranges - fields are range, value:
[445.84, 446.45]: 4.01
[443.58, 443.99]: 4.03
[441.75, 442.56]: 4.19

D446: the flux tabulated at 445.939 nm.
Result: 3.89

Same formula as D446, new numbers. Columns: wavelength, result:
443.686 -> 4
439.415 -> 3.67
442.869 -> 4.12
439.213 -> 3.68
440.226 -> 3.66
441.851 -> 4.12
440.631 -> 3.7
